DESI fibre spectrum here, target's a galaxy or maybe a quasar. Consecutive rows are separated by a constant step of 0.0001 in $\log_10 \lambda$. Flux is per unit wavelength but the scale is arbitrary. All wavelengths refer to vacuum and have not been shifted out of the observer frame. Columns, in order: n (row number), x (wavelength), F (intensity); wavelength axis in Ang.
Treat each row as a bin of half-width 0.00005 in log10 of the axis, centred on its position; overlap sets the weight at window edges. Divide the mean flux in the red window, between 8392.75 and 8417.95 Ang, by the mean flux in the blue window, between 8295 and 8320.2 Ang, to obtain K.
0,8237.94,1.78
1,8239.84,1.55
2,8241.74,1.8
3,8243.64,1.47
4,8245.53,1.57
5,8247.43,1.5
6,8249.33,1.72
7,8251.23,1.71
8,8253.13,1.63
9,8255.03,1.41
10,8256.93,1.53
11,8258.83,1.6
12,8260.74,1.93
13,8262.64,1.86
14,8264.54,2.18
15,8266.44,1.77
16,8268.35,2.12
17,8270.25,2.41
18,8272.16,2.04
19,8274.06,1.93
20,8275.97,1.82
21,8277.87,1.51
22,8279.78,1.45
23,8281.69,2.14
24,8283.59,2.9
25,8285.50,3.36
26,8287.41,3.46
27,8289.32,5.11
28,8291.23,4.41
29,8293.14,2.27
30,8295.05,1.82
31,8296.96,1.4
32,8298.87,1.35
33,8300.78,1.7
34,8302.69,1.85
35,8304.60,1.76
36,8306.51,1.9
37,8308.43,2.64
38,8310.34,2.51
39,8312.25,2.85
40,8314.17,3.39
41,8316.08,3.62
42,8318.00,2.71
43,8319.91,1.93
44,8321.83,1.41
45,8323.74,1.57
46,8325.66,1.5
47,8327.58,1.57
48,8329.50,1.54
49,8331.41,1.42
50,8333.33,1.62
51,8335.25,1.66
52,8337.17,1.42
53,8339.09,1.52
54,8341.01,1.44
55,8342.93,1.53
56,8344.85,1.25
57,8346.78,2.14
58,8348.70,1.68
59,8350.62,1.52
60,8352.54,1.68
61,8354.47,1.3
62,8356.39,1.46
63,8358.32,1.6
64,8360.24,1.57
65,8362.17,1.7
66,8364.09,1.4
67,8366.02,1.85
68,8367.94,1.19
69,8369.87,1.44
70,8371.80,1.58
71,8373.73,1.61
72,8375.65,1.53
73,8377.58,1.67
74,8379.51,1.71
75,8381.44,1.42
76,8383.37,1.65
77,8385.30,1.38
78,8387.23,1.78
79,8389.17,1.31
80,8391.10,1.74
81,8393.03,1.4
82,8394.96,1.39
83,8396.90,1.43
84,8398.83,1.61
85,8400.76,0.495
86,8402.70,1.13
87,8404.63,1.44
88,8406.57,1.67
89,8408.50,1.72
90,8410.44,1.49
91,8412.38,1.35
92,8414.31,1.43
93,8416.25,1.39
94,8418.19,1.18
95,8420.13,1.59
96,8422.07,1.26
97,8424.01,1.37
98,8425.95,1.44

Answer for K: 0.61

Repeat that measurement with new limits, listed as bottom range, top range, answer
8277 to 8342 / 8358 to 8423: 0.67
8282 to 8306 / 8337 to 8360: 0.60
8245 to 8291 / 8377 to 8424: 0.67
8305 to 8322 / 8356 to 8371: 0.59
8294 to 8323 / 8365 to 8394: 0.71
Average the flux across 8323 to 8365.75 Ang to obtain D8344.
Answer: 1.55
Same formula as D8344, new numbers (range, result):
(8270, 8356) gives 2.08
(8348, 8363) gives 1.56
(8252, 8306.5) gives 2.16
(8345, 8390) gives 1.57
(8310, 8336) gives 2.09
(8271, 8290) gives 2.53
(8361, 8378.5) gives 1.55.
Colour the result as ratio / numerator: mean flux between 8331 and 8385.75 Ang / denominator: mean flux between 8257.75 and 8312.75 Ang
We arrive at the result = 0.7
